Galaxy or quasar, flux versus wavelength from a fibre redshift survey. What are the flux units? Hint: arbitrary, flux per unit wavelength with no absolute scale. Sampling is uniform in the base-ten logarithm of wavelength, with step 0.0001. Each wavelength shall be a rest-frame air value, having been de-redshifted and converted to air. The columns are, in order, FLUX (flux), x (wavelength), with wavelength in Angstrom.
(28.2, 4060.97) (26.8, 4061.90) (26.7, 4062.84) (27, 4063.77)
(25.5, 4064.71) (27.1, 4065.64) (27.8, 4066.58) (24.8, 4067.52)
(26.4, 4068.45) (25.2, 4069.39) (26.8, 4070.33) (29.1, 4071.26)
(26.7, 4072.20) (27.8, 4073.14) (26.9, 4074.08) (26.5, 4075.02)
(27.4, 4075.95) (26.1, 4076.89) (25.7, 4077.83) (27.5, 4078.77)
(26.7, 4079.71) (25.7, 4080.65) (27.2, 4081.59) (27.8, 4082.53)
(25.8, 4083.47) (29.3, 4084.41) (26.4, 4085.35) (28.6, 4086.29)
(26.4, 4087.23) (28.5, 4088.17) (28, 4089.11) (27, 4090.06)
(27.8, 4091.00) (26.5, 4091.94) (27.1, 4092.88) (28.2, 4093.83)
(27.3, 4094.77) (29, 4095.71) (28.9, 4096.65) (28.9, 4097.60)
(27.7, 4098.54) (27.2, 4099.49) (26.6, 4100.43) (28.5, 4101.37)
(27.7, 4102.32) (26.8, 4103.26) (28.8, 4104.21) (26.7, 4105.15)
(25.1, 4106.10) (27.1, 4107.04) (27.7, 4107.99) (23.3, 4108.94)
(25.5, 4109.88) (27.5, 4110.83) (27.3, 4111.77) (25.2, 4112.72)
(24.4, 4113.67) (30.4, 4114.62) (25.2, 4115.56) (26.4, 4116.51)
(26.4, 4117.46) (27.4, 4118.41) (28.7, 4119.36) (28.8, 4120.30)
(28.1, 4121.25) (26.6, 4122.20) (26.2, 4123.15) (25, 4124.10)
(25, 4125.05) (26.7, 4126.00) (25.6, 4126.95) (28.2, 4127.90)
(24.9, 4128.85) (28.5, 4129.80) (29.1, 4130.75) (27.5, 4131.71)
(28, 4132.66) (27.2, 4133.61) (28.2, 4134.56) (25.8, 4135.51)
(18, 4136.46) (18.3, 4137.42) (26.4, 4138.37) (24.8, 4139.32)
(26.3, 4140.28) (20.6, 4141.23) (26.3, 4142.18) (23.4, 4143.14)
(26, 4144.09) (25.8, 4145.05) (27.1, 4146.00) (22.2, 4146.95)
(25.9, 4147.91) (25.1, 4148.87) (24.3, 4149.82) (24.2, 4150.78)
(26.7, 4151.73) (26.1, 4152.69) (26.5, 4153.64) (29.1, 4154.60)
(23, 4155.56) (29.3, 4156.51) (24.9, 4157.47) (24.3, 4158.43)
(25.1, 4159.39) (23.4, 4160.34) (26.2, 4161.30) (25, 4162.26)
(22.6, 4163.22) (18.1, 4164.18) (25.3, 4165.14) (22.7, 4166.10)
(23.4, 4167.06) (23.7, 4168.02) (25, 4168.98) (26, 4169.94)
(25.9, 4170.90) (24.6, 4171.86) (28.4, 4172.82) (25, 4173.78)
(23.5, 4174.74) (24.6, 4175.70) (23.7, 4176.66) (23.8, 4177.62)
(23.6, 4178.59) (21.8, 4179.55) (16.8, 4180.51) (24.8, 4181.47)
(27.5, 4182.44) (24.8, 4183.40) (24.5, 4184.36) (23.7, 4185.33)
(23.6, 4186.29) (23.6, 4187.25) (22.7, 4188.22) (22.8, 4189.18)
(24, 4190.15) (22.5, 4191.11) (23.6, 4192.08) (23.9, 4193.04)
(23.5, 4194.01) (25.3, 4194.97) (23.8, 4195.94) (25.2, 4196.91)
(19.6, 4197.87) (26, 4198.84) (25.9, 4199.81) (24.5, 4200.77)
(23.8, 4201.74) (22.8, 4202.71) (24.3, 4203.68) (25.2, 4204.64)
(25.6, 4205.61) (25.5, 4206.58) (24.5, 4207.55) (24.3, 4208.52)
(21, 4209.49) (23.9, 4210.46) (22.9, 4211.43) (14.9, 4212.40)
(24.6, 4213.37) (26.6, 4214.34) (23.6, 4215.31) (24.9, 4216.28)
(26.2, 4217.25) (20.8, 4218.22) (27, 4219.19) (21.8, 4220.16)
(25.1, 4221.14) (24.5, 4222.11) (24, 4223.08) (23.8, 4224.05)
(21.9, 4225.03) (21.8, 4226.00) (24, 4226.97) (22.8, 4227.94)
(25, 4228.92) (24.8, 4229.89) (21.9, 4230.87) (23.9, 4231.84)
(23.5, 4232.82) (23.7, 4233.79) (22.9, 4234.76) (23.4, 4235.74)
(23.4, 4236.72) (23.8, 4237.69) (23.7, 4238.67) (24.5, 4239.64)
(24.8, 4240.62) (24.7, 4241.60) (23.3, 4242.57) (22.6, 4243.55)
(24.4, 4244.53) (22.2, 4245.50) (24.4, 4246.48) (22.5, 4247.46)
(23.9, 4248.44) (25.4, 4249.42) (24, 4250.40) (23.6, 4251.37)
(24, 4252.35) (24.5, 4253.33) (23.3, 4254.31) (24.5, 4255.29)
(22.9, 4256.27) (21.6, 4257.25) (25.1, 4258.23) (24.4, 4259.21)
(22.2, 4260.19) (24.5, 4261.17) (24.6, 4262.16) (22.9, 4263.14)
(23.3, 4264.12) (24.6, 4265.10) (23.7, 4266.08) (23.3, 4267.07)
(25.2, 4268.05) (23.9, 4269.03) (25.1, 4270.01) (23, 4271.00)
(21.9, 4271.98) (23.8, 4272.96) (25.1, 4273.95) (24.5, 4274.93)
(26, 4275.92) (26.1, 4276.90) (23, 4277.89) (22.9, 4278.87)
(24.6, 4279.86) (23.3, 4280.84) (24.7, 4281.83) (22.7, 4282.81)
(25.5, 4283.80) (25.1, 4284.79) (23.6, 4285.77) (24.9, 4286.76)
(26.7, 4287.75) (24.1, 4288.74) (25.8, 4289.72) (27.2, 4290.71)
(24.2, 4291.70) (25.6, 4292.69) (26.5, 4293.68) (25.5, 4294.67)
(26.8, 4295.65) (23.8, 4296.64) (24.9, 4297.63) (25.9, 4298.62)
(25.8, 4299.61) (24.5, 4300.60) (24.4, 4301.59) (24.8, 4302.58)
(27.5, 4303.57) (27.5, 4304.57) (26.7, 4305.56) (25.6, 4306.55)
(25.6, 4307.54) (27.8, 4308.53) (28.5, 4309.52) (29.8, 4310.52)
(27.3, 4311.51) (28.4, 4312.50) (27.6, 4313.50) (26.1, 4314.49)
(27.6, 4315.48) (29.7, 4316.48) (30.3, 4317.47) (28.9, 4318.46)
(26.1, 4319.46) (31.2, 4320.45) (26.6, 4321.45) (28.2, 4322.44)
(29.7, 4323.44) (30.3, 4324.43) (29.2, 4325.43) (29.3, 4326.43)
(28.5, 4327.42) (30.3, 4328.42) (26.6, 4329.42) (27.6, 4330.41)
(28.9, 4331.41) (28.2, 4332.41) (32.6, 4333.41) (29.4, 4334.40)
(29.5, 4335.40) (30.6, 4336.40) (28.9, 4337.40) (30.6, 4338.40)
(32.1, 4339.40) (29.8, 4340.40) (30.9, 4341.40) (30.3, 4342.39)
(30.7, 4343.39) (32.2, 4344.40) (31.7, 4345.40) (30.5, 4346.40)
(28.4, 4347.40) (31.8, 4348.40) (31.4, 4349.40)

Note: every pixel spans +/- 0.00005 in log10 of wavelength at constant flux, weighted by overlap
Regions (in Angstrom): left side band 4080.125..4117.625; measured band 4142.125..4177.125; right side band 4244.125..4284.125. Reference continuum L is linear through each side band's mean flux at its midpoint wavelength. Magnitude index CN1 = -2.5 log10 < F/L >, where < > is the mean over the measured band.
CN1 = 0.05 mag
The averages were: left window 27.2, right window 23.9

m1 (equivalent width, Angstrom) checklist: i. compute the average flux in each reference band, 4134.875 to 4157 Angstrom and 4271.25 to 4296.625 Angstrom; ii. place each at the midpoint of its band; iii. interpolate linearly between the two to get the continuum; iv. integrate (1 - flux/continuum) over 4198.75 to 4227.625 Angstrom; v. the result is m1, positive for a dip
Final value 1.2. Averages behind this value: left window 24.9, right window 24.8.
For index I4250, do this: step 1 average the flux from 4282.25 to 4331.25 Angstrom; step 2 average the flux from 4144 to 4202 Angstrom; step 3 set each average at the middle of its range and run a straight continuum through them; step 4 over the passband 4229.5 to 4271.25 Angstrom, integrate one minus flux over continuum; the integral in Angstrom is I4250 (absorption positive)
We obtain 3.3 Angstrom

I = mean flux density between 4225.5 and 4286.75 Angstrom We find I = 23.9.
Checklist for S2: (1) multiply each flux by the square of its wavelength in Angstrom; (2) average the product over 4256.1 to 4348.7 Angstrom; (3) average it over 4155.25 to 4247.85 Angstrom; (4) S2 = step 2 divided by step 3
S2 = 1.18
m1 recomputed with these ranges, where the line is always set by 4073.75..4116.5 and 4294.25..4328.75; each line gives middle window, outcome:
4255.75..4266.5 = 1.47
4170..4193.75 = 2.88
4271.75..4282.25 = 1.21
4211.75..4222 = 1.40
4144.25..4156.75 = 0.67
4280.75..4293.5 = 1.13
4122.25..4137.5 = 0.66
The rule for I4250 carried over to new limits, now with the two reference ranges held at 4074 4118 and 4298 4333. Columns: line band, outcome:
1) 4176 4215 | 5.33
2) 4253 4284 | 4.11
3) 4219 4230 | 1.49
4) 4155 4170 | 1.68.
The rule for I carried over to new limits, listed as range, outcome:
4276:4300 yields 25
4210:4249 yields 23.6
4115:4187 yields 25.1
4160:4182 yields 23.8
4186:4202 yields 23.8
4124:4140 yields 25.7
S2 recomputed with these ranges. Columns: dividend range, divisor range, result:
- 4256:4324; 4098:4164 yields 1.06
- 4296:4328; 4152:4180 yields 1.19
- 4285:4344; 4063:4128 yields 1.14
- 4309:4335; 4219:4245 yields 1.26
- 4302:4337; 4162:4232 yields 1.26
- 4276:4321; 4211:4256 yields 1.14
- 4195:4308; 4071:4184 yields 0.99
